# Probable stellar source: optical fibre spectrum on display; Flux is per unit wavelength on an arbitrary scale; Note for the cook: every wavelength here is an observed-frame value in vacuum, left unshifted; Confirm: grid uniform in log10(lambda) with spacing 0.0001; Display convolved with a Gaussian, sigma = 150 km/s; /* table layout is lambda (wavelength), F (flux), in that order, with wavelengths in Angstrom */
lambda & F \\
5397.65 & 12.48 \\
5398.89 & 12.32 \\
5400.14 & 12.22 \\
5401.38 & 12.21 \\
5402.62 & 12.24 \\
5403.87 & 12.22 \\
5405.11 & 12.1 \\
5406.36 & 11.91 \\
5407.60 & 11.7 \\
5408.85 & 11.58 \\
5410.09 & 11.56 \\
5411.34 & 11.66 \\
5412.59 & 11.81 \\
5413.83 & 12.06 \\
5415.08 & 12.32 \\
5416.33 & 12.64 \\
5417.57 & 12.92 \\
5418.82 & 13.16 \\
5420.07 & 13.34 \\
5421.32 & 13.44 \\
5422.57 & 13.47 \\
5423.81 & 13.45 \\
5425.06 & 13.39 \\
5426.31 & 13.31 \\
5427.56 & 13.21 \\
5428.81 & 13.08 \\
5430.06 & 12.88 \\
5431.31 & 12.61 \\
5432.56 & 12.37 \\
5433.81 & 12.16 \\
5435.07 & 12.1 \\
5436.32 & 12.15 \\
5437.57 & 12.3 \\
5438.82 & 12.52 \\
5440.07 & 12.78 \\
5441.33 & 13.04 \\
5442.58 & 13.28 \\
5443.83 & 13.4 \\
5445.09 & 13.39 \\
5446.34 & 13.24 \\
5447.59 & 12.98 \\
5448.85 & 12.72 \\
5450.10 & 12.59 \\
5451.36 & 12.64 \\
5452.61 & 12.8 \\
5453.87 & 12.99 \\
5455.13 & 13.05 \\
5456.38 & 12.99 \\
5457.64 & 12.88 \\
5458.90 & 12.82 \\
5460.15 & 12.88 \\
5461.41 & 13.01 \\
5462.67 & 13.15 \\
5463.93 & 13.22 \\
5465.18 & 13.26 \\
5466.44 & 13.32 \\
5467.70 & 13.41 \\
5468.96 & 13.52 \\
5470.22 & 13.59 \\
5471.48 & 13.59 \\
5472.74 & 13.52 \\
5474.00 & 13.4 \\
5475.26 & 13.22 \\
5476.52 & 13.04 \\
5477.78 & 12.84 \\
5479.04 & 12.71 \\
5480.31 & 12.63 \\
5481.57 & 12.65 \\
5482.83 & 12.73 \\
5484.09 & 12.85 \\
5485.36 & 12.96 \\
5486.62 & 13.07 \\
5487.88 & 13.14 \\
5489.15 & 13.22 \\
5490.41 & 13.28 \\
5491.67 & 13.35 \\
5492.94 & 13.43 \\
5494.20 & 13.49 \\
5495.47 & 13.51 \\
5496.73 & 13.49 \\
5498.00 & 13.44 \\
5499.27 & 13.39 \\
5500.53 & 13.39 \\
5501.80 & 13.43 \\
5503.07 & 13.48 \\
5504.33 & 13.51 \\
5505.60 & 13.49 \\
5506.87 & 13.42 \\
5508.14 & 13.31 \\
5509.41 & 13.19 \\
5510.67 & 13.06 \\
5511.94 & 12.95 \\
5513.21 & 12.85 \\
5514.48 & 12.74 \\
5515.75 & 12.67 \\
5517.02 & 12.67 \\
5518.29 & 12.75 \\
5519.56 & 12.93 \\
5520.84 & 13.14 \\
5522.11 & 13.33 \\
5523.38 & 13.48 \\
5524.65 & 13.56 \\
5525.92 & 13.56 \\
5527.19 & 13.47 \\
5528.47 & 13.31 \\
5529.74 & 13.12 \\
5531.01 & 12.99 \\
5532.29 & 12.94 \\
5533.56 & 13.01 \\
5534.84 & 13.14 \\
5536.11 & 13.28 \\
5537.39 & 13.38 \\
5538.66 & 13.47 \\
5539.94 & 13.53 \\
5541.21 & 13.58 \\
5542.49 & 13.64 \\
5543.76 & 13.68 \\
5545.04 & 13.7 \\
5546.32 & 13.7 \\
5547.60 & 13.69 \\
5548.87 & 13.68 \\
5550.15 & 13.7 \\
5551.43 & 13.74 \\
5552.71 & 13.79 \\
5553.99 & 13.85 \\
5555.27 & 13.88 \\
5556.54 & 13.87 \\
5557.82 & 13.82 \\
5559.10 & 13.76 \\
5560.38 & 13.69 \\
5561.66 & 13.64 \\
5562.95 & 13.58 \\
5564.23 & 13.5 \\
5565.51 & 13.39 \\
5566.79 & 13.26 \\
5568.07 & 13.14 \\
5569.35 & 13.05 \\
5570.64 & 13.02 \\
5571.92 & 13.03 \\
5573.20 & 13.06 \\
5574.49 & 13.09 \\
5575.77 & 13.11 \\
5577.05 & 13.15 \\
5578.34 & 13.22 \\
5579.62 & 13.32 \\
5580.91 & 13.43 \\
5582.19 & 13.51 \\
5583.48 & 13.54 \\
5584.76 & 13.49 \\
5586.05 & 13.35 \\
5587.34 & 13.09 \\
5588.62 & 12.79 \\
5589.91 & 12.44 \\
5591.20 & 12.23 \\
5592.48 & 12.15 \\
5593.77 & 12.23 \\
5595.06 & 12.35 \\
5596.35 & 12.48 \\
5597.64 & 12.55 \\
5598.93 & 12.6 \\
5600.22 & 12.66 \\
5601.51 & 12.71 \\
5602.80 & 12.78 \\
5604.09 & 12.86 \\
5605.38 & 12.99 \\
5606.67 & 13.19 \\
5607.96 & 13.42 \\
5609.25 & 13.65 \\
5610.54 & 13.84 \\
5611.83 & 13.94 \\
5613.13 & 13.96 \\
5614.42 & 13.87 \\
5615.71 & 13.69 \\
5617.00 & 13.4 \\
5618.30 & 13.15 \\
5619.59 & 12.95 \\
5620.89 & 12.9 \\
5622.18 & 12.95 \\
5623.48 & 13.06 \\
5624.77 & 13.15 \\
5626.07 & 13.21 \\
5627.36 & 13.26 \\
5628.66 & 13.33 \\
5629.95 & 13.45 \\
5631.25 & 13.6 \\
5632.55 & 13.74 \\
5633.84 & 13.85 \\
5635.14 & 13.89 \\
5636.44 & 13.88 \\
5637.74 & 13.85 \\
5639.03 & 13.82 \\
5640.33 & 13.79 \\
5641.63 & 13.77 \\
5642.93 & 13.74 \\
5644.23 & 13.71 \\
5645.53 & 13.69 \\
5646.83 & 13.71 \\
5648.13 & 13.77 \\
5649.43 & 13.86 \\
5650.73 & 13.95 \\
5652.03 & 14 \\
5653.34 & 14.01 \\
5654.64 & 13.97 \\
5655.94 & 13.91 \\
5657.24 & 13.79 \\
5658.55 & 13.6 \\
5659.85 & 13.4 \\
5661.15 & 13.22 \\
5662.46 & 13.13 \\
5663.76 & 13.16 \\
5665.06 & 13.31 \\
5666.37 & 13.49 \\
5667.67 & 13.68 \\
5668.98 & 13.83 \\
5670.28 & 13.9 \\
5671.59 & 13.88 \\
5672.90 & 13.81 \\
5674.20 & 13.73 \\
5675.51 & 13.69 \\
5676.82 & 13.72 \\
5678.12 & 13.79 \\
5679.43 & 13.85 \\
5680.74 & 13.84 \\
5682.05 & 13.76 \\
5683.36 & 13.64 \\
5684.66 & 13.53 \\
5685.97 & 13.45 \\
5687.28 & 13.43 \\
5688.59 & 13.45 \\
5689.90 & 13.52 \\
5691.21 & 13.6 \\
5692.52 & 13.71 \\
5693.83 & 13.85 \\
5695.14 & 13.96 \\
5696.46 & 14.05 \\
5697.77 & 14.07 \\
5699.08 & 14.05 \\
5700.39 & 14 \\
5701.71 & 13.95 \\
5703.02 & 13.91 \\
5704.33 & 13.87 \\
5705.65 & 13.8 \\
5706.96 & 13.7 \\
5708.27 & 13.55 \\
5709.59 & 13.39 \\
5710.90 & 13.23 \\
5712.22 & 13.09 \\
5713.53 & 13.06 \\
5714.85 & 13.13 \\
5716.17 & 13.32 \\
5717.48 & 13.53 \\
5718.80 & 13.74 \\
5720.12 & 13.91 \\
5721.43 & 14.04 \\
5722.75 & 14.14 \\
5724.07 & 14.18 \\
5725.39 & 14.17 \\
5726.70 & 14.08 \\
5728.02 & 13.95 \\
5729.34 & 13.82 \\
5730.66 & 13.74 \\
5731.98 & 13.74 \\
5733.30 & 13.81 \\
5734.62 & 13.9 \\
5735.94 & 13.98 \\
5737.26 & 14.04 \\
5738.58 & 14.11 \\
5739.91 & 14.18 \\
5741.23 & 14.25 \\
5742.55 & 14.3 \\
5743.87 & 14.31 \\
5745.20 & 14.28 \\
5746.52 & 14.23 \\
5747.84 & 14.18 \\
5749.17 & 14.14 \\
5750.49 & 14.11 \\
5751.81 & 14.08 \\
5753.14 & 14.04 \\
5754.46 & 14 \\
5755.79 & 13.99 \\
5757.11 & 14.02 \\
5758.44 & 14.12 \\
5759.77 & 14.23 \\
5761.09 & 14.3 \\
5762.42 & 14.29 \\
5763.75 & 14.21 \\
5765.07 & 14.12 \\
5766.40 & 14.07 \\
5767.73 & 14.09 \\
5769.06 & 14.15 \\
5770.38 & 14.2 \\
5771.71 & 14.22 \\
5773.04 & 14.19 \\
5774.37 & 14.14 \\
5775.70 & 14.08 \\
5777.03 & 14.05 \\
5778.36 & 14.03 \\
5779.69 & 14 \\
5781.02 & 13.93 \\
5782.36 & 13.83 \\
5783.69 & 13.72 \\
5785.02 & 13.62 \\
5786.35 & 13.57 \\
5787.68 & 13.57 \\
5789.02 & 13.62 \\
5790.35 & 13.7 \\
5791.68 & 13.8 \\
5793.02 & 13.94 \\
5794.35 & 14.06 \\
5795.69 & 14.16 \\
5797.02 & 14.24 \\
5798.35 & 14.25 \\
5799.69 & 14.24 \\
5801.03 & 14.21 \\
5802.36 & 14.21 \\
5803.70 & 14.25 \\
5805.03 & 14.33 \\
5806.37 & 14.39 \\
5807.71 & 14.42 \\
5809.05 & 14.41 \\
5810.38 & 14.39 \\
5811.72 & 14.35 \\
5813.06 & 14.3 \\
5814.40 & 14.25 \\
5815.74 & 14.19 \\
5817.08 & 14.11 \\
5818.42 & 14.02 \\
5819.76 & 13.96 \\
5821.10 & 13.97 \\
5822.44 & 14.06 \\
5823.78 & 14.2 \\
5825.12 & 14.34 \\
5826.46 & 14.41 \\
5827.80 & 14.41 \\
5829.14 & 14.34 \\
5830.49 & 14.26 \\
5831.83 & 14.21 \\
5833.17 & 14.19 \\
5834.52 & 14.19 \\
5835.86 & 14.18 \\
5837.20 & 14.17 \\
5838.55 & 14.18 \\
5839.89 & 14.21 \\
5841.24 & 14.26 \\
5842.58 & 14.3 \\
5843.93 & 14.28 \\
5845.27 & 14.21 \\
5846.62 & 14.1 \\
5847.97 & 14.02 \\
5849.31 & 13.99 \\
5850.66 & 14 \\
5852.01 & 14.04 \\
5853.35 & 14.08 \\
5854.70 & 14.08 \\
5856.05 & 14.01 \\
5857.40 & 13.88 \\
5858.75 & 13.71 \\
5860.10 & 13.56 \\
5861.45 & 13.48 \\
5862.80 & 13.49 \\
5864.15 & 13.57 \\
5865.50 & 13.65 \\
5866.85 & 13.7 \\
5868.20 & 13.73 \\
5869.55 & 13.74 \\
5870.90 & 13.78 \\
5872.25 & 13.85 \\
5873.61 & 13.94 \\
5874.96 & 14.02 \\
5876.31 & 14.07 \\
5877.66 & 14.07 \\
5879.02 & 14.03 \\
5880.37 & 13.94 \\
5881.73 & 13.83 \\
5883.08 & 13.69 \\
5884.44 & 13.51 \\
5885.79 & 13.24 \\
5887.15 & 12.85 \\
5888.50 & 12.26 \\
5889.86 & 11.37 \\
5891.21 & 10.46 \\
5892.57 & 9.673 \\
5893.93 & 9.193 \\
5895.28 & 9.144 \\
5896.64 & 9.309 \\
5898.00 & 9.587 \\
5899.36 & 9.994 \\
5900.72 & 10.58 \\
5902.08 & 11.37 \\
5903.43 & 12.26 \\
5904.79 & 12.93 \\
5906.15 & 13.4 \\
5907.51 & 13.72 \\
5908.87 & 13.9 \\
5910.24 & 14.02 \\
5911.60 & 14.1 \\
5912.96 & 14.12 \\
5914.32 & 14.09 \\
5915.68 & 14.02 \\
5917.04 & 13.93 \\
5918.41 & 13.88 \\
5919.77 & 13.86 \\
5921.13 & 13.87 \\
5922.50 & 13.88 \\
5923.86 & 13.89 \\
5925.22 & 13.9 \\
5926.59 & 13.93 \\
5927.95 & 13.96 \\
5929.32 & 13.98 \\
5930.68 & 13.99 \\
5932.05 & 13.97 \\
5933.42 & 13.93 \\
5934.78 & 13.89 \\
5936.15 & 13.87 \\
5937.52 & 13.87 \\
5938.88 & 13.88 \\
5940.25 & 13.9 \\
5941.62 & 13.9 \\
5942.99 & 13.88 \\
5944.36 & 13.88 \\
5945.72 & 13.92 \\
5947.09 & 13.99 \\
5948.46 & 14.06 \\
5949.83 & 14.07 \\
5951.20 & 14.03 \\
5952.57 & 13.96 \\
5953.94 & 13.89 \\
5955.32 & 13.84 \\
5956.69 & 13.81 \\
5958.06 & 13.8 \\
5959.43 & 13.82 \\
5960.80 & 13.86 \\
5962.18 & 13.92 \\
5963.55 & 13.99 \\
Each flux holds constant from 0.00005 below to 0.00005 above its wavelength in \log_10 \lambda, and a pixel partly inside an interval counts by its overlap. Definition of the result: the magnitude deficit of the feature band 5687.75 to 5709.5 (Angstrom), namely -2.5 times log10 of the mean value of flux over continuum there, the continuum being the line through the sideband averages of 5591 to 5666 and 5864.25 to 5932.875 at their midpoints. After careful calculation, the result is -0.042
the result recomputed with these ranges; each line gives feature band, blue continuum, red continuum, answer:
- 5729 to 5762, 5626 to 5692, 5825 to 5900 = -0.04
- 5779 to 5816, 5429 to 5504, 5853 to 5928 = -0.08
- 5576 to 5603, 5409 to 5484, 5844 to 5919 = 0.01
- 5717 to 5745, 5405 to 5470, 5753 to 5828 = -0.01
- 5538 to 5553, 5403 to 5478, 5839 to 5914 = -0.06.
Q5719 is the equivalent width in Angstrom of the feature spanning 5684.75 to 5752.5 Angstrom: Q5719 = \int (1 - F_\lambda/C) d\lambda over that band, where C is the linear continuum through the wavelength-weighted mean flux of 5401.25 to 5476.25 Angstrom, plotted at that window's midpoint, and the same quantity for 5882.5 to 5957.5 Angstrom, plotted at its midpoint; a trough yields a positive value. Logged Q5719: -4.5 Angstrom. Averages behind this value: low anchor 12.8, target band 13.8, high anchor 13.1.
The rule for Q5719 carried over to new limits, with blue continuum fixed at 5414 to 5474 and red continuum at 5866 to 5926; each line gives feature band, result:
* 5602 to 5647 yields -1.85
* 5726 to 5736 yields -0.73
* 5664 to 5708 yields -2.75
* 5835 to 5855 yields -1.93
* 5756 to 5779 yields -2.19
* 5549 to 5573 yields -1.05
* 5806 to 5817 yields -1.21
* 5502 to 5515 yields -0.23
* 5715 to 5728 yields -0.95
